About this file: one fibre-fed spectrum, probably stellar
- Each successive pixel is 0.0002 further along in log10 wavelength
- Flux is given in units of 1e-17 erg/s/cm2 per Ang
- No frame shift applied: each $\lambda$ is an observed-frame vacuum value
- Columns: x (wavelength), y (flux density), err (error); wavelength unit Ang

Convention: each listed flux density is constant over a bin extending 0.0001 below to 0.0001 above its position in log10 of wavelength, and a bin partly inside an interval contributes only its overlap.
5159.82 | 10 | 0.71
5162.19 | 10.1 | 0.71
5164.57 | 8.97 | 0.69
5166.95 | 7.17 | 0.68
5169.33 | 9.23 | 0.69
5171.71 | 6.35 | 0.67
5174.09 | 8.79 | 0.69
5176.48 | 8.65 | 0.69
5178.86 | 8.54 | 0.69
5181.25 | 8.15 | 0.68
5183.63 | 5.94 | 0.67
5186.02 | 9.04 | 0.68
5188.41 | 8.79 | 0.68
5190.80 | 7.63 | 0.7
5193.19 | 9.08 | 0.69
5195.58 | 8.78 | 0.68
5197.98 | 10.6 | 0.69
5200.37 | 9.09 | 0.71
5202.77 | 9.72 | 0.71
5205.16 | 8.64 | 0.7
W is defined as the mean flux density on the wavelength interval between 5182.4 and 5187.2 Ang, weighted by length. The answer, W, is 7.5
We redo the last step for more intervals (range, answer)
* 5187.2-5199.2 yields 8.98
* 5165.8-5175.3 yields 7.89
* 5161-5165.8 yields 9.52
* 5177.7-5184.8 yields 7.55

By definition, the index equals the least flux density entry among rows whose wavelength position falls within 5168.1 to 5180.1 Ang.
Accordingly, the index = 6.35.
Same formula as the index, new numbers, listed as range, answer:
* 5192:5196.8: 8.78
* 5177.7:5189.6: 5.94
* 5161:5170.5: 7.17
